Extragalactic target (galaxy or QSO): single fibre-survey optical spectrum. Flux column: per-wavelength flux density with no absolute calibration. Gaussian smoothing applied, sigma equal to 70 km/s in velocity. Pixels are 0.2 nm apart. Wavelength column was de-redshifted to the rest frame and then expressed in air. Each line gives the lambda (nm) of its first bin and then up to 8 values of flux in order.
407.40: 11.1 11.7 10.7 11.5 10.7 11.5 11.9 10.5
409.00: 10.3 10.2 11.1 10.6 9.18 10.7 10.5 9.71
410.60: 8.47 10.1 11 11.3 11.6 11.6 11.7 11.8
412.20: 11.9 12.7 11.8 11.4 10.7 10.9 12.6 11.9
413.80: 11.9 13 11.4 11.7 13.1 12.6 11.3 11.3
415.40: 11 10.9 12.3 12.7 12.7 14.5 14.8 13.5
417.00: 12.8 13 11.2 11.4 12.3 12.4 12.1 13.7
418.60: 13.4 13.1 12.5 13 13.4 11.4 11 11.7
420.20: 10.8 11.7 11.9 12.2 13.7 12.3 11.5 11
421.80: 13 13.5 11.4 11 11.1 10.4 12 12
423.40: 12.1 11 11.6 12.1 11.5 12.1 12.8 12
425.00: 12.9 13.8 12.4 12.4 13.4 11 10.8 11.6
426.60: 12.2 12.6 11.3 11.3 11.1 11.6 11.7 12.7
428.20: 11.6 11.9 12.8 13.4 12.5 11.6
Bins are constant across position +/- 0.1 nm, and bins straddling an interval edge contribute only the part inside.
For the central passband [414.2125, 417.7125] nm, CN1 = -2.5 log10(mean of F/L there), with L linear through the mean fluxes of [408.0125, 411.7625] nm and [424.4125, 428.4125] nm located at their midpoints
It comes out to -0.11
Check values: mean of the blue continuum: 10.6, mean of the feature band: 12.4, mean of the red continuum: 12.1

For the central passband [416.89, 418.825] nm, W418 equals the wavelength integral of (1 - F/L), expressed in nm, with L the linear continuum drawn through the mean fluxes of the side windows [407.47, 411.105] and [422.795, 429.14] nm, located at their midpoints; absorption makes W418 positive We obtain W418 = -0.20 nm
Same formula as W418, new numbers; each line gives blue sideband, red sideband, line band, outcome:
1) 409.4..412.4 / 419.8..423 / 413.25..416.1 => -0.20 nm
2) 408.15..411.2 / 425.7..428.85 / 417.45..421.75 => -0.36 nm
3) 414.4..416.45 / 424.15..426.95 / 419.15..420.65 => 0.05 nm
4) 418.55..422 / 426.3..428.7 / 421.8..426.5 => 0.02 nm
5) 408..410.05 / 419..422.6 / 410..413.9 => -0.07 nm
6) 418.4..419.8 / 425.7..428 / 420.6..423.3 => 0.10 nm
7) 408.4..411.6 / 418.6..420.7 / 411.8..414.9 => -0.24 nm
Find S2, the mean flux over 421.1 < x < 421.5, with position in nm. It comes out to 11.9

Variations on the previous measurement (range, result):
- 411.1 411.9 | 11.6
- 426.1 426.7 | 11.5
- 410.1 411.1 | 9.96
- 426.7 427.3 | 11.7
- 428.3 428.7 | 12.4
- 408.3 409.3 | 10.9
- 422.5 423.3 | 11.4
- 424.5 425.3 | 12.9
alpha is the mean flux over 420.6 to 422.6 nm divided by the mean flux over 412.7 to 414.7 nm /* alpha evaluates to 1.02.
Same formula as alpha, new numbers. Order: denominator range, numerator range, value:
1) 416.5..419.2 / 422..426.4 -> 0.93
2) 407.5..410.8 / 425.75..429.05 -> 1.13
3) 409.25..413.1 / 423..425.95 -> 1.12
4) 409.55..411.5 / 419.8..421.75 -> 1.15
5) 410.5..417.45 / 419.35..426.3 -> 1.00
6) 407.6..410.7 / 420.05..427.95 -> 1.13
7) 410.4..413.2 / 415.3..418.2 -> 1.12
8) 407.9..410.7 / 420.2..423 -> 1.13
